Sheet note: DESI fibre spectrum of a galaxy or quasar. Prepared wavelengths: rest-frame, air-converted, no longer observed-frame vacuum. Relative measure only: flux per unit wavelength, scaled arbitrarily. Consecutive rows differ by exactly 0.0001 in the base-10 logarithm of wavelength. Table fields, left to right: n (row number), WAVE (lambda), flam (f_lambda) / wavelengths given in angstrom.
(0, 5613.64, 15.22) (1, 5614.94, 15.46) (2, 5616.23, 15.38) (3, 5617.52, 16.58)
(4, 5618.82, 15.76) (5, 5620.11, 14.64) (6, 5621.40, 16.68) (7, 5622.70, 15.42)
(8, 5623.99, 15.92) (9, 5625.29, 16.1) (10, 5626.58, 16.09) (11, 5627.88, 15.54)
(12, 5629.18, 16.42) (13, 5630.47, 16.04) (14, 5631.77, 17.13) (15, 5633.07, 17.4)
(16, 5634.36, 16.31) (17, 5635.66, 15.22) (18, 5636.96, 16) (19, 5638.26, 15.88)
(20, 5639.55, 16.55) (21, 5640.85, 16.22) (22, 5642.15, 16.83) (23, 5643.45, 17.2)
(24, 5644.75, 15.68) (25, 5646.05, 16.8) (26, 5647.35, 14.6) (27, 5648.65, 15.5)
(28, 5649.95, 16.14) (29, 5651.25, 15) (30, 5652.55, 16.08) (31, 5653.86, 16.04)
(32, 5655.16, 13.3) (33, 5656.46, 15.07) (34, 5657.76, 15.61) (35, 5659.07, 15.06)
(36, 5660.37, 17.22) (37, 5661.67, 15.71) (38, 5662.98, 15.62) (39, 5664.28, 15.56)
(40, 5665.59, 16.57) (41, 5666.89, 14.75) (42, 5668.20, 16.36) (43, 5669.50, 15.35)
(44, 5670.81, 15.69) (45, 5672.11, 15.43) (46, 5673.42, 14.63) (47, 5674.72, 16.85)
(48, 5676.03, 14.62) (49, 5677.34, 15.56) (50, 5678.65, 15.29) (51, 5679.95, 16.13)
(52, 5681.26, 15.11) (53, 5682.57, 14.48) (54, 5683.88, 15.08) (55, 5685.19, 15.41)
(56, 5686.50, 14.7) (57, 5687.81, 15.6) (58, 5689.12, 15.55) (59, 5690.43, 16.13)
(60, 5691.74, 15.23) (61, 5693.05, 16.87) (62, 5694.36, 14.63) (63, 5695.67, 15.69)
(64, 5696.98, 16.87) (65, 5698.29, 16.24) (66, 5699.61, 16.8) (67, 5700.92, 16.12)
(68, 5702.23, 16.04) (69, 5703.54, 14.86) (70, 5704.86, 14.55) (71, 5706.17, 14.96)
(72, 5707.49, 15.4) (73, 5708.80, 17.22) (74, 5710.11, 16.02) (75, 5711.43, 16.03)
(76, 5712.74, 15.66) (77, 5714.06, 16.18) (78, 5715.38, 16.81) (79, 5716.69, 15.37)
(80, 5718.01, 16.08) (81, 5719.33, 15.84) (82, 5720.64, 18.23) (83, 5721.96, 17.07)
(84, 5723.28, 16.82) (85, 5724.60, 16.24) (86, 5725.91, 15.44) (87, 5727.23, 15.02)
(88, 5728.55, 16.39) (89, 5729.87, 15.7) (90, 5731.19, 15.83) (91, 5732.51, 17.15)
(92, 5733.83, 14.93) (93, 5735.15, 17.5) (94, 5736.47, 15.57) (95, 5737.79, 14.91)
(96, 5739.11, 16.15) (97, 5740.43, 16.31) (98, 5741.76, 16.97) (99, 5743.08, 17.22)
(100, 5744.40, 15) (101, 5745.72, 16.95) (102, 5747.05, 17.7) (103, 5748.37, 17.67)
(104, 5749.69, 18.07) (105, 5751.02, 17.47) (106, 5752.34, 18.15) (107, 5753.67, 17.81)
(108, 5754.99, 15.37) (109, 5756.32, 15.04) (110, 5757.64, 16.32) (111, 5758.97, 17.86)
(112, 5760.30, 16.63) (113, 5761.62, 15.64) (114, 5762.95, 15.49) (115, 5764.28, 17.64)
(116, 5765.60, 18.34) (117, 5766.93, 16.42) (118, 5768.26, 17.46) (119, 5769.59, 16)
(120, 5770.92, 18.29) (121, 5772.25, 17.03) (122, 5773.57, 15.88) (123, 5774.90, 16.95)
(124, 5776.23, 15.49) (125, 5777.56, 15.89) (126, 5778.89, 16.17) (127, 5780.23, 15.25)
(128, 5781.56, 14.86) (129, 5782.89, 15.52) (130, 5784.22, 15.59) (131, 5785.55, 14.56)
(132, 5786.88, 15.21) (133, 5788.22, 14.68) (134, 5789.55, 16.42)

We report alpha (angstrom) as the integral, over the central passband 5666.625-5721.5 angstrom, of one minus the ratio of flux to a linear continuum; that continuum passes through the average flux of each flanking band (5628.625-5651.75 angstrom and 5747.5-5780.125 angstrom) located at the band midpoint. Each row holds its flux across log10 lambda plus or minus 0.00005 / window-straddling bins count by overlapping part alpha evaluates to 2.3 angstrom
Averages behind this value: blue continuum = 16.2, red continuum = 16.8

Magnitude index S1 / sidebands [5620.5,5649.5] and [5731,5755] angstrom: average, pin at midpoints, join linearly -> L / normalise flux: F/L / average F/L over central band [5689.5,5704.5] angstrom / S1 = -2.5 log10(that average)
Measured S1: 0.04 mag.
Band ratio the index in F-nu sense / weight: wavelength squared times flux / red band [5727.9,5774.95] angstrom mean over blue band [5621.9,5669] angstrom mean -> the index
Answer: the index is 1.09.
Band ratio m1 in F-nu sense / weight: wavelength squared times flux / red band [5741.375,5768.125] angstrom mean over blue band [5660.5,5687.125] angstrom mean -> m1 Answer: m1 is 1.1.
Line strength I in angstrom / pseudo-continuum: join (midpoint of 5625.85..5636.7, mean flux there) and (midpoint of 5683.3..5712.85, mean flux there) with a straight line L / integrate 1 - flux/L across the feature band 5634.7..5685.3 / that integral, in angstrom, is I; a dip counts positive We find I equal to 1.2 angstrom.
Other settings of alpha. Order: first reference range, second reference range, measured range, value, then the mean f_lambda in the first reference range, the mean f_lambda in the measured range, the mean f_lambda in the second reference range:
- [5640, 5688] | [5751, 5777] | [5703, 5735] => 0.4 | 15.6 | 16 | 16.7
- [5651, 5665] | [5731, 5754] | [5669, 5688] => 0.6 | 15.5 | 15.3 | 16.7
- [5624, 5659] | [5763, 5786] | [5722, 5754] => -0.7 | 15.9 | 16.5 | 16.3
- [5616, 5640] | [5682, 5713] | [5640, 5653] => 0.0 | 16.1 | 16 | 15.7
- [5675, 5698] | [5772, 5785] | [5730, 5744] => -0.5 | 15.5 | 16.2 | 15.8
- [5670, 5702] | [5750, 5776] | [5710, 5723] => -0.2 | 15.6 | 16.3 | 16.8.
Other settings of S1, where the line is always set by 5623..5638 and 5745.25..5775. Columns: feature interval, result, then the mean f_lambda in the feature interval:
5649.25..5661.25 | 0.06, 15.5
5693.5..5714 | 0.05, 15.8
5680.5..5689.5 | 0.10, 15.1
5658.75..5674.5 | 0.05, 15.7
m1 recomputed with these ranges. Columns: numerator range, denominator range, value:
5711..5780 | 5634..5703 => 1.08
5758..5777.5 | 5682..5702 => 1.10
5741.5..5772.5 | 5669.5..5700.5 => 1.11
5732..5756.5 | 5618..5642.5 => 1.08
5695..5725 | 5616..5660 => 1.04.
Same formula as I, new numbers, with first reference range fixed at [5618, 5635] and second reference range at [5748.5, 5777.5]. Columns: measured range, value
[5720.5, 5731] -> 0.2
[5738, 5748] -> 0.1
